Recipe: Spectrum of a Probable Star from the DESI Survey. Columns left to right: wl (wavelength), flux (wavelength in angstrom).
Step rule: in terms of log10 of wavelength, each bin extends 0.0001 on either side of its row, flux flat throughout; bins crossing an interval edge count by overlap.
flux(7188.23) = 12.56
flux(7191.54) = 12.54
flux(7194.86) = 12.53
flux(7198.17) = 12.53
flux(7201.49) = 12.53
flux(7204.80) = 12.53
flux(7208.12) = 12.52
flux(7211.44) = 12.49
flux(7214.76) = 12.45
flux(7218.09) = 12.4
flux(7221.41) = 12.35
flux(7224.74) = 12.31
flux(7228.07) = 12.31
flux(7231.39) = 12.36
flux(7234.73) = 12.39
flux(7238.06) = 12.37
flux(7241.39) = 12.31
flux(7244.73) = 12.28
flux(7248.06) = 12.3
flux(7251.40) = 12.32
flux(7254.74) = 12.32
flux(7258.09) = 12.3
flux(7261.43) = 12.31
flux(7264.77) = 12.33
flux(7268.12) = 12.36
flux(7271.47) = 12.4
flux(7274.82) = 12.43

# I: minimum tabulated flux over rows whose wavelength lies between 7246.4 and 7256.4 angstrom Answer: 12.3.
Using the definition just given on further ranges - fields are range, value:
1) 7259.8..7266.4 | 12.31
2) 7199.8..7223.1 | 12.35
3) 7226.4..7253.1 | 12.28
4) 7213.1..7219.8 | 12.4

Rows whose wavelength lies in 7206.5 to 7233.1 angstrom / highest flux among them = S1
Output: 12.52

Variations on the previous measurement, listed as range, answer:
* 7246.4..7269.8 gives 12.36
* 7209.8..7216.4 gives 12.49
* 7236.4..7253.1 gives 12.37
